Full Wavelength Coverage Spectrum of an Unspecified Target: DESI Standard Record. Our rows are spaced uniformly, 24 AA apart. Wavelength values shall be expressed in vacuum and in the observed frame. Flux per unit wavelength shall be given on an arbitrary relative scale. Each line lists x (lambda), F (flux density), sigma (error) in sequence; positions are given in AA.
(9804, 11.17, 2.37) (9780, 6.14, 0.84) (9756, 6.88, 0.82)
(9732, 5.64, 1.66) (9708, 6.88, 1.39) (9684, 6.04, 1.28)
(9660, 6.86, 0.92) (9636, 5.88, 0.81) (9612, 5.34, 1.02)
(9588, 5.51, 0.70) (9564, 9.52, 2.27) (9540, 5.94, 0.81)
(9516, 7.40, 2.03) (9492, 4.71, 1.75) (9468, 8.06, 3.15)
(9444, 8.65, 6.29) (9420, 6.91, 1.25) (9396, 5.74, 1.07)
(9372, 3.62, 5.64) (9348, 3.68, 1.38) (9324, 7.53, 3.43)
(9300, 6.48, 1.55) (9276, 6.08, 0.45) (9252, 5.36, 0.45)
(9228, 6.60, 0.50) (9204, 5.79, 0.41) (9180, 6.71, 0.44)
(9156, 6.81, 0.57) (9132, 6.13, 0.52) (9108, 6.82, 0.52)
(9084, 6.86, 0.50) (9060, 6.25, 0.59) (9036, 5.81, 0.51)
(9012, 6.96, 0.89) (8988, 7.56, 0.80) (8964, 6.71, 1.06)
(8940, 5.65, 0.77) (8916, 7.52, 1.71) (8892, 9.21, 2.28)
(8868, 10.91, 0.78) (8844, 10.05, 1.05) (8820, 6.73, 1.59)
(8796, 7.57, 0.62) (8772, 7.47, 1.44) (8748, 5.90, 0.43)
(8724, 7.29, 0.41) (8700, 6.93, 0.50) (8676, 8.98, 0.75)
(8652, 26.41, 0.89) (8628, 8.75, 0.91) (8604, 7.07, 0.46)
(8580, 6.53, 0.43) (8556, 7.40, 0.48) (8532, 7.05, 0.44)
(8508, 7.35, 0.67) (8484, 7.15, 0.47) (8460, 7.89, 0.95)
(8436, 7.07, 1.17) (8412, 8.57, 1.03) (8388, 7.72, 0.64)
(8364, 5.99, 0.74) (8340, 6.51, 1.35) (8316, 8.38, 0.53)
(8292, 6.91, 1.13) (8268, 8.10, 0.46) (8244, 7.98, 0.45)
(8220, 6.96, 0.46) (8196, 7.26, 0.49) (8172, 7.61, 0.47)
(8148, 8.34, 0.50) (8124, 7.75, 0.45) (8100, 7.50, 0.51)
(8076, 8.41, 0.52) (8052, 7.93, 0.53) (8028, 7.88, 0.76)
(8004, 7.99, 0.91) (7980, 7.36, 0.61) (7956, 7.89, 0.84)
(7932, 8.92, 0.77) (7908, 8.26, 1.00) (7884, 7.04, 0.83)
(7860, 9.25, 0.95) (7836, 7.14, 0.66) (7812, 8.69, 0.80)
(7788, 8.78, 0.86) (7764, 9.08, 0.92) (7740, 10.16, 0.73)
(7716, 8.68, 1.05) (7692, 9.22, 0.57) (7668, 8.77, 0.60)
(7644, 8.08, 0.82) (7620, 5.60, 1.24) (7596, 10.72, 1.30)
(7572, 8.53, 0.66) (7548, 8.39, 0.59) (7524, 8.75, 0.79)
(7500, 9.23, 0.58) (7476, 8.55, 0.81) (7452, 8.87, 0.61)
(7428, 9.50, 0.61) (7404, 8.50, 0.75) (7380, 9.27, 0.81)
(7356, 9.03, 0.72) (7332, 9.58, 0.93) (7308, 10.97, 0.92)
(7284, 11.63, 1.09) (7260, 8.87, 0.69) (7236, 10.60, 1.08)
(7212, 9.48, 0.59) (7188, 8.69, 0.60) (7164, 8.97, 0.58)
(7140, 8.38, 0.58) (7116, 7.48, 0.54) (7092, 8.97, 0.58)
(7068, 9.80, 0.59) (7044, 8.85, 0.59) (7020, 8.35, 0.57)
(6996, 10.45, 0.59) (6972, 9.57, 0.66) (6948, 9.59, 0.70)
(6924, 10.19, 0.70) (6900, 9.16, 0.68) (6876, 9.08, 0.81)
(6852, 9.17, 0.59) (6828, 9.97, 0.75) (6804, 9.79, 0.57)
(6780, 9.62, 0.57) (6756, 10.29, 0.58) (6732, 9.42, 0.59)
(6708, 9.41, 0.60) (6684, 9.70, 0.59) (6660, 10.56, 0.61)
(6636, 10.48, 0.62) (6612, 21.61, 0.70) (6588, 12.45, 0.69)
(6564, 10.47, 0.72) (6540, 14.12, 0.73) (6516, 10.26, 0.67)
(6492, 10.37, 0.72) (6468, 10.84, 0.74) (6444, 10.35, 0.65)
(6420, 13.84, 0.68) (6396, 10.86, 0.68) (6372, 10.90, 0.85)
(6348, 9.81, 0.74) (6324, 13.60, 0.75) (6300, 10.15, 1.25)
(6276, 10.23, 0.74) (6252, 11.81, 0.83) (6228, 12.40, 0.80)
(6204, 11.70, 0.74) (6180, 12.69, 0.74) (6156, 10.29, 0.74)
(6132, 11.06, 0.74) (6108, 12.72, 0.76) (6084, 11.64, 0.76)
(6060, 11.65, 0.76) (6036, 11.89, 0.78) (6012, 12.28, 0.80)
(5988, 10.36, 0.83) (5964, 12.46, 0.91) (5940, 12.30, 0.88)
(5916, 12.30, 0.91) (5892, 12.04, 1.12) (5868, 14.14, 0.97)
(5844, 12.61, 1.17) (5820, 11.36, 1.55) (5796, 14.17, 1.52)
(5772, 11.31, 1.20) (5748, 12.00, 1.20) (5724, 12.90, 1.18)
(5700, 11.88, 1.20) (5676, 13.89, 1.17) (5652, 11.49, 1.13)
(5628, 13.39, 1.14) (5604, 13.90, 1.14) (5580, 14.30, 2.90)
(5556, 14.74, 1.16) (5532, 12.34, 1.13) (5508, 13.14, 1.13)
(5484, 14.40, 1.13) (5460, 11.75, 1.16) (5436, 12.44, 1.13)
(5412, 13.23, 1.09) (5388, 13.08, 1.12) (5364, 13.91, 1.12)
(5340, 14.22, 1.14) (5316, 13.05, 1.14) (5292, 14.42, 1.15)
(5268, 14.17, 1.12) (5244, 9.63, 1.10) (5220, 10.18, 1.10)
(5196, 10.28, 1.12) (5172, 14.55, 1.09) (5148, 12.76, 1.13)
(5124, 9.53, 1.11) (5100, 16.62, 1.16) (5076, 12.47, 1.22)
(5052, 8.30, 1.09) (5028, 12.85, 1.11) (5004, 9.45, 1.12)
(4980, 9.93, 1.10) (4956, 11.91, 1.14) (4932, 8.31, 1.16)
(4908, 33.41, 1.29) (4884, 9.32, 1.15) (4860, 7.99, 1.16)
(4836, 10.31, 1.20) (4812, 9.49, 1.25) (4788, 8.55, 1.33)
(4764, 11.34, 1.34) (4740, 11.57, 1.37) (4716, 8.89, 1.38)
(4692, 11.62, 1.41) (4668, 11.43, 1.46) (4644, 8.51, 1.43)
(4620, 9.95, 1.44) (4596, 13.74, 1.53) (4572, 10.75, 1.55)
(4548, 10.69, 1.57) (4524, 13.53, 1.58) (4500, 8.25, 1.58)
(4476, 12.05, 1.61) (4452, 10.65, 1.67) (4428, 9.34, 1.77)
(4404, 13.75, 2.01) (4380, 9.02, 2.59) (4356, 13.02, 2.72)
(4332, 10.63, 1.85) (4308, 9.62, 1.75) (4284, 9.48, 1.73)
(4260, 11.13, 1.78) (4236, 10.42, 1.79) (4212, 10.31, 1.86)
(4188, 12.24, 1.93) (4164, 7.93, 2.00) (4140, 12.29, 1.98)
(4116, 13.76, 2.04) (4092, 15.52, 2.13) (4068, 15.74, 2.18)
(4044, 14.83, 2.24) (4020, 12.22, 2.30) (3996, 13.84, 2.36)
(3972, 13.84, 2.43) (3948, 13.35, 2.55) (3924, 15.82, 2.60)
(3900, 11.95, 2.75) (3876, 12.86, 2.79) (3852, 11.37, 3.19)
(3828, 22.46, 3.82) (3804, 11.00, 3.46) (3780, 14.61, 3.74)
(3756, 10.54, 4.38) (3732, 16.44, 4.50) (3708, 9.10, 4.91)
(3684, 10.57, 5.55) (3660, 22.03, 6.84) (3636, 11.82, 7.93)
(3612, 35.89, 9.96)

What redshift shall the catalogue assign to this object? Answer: 0.32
